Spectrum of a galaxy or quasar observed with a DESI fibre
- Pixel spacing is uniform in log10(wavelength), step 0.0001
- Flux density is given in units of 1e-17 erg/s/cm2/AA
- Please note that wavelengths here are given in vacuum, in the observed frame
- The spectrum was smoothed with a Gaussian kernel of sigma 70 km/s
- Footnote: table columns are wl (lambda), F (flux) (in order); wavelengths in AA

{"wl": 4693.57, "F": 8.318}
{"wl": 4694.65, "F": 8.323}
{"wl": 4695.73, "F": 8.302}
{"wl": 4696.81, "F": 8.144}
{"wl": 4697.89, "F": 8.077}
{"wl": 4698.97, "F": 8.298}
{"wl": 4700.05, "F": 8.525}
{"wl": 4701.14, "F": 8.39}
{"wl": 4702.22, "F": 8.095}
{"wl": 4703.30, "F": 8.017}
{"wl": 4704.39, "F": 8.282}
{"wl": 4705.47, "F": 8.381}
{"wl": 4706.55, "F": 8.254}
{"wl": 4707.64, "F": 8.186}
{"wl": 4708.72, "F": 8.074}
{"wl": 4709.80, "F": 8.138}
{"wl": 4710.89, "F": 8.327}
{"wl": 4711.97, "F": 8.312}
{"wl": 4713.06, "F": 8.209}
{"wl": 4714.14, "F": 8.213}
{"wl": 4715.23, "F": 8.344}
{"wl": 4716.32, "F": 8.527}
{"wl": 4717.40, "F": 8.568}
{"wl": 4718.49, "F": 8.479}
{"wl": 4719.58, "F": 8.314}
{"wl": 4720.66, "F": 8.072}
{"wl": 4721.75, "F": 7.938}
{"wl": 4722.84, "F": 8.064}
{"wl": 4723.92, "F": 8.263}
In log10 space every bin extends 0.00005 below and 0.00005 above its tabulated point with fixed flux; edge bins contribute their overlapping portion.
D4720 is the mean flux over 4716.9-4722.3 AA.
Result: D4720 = 8.26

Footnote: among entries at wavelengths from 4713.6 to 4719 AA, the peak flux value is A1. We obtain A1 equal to 8.568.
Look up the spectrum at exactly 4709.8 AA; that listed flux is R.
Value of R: 8.138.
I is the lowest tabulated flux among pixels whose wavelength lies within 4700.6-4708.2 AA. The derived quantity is 8.017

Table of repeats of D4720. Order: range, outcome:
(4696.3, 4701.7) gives 8.29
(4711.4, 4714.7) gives 8.25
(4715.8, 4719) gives 8.53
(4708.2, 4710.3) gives 8.12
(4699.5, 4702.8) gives 8.33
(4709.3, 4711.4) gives 8.21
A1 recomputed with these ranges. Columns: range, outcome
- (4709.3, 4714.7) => 8.327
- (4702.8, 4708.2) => 8.381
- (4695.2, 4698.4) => 8.302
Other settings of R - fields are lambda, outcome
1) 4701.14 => 8.39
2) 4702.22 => 8.095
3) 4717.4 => 8.568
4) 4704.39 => 8.282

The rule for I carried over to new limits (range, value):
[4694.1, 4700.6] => 8.077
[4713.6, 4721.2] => 8.072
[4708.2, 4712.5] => 8.074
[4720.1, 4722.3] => 7.938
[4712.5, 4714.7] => 8.209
